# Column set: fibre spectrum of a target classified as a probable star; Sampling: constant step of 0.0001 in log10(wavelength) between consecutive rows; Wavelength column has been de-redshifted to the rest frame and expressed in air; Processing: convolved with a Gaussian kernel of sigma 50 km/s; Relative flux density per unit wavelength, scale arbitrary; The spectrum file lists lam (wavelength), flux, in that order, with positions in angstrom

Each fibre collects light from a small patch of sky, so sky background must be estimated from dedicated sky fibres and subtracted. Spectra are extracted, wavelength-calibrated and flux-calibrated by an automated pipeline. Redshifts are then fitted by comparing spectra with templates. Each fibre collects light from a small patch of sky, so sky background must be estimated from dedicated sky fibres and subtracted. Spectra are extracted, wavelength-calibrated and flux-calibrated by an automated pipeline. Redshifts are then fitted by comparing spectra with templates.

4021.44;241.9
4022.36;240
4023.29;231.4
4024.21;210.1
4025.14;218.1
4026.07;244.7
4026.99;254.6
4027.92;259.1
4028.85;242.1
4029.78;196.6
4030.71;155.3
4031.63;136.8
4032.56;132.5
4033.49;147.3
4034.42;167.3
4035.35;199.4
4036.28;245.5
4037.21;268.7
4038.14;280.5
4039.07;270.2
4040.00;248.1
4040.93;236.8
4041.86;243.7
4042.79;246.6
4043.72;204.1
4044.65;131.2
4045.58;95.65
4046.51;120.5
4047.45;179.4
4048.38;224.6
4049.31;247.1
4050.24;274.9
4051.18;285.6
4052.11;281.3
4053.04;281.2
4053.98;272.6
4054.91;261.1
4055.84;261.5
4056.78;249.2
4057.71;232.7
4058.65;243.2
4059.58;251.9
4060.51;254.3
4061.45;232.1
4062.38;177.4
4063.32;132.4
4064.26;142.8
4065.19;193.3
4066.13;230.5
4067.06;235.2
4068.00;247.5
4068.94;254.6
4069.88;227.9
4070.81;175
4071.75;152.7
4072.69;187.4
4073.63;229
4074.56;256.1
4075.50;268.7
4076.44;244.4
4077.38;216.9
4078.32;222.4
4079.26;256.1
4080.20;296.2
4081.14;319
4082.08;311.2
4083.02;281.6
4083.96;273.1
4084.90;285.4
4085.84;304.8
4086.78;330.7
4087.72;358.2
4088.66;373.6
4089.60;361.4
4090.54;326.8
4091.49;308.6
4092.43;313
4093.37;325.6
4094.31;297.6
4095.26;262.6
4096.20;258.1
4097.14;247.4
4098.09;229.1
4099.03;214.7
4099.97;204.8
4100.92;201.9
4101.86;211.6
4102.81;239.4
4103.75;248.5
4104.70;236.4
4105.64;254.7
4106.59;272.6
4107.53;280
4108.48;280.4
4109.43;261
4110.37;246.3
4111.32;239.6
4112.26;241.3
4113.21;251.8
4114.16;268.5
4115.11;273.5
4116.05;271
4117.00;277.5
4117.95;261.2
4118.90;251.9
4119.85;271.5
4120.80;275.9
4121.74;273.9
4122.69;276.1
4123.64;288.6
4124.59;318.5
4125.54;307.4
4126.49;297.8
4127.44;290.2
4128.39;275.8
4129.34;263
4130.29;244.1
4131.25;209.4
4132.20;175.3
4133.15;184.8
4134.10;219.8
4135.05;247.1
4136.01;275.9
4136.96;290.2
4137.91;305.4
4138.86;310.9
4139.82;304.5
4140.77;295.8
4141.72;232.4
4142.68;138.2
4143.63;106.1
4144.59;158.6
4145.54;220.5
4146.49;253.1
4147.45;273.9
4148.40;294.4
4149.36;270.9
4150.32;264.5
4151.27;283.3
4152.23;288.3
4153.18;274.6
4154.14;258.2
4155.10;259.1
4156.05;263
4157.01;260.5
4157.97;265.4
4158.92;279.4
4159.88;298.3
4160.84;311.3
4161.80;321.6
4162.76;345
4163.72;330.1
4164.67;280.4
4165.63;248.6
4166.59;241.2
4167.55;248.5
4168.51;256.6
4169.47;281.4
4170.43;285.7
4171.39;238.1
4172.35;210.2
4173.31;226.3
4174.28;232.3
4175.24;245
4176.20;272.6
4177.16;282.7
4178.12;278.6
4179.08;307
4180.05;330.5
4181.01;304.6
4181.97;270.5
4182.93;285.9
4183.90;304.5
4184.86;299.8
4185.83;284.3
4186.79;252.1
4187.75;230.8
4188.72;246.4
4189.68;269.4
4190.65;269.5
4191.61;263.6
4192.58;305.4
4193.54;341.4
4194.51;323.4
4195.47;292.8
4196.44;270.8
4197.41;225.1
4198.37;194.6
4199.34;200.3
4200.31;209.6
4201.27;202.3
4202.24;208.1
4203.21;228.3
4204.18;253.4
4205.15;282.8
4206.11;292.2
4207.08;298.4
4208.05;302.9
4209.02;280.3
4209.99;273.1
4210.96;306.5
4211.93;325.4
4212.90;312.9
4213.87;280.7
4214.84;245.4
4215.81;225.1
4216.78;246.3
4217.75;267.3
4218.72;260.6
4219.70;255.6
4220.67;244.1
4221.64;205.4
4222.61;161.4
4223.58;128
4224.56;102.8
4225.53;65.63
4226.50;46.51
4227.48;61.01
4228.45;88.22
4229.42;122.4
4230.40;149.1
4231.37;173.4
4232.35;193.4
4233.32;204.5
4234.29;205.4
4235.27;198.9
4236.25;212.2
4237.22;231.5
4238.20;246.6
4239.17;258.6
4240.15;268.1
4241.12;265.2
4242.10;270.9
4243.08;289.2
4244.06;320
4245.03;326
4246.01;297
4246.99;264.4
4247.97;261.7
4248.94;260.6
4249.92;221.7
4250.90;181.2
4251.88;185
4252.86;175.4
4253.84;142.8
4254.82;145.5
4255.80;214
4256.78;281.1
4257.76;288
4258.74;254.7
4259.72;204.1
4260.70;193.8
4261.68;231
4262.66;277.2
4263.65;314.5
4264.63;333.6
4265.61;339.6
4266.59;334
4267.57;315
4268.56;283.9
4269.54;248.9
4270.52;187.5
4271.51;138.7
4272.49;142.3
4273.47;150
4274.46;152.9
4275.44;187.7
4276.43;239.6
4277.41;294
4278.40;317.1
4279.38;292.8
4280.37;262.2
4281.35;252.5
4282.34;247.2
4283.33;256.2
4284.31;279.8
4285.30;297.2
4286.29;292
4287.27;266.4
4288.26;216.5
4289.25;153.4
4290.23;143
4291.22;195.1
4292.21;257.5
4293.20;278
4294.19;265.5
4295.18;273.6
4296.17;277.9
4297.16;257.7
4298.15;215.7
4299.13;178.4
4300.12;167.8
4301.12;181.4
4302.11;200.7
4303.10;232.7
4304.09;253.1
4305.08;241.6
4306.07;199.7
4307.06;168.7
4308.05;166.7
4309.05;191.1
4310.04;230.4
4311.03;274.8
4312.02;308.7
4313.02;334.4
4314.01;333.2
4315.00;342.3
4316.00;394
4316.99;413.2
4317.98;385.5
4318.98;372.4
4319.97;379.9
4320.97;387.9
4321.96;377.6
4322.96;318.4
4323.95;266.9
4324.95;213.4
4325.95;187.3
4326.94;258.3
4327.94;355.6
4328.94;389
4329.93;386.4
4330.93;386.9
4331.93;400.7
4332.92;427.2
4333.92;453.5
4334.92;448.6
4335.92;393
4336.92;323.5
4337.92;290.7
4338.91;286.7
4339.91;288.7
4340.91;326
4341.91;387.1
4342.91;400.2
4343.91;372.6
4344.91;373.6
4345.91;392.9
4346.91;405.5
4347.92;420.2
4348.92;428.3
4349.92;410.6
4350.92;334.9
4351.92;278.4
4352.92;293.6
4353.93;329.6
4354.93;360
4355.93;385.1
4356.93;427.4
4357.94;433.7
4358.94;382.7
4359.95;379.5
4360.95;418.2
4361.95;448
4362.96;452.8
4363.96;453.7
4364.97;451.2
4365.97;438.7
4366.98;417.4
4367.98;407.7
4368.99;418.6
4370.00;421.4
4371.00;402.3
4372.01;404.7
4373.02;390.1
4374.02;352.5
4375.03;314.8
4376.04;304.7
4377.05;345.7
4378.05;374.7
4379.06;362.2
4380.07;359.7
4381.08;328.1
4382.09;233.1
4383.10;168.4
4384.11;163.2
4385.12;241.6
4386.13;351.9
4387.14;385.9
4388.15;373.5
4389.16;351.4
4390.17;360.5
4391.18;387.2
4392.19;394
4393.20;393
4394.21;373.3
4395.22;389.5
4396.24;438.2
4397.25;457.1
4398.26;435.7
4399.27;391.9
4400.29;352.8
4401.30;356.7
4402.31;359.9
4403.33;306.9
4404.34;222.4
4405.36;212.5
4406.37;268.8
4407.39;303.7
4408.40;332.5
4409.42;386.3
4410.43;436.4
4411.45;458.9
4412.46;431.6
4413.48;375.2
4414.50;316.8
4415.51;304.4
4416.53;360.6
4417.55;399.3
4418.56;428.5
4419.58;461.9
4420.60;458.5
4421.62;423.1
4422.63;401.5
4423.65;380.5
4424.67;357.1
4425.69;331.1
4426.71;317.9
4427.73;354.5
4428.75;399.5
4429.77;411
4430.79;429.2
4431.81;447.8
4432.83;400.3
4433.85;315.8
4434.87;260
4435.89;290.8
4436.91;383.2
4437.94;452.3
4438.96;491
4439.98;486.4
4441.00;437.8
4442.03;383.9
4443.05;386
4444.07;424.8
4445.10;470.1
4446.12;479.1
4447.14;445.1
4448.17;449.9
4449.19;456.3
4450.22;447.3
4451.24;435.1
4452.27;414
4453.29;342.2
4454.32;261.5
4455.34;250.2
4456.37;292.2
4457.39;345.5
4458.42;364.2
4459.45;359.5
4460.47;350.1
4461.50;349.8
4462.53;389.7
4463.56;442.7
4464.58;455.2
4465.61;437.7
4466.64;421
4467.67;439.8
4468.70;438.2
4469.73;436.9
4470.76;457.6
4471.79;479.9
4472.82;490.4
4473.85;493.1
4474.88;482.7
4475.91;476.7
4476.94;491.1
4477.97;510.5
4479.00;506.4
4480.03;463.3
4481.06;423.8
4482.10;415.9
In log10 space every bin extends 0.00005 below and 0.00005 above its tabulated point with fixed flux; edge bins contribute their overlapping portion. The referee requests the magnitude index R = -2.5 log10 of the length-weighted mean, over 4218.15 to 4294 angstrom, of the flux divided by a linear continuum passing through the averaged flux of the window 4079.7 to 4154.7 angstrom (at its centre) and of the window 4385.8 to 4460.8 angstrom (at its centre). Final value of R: 0.38 mag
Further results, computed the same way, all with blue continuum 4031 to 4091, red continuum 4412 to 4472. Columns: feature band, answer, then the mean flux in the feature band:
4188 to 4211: 0.13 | 263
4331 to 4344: -0.05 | 370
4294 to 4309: 0.48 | 217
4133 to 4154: 0.09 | 251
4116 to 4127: -0.07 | 281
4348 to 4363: -0.07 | 383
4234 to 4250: 0.20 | 260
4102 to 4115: 0.02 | 255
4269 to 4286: 0.37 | 233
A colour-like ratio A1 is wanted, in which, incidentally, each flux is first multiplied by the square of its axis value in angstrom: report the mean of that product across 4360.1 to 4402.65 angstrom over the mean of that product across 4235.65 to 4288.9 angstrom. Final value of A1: 1.6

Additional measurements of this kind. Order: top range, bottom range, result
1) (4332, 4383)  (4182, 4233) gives 1.73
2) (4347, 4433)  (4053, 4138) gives 1.66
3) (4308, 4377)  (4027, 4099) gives 1.72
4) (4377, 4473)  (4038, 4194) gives 1.69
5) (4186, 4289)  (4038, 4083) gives 1.12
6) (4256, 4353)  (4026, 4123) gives 1.32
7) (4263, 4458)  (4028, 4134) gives 1.57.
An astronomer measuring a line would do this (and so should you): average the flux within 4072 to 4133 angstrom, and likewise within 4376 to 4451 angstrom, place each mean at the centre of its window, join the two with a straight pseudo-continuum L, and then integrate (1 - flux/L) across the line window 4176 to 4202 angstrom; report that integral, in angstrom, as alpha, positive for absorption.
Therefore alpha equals 2.3 angstrom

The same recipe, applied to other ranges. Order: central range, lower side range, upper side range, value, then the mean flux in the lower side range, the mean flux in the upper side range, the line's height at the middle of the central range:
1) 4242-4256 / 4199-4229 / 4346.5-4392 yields 0.9 angstrom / 221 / 368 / 254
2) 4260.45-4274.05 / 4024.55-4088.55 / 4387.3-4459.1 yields 2.9 angstrom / 233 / 381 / 318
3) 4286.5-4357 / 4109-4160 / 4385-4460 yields 6.4 angstrom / 259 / 380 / 337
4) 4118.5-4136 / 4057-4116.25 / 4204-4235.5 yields -1.3 angstrom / 254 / 214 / 242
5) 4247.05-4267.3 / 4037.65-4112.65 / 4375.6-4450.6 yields 4.7 angstrom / 248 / 373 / 316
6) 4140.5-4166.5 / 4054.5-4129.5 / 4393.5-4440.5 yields 1.9 angstrom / 259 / 377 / 282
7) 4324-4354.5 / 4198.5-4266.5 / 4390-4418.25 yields -3.8 angstrom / 230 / 365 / 314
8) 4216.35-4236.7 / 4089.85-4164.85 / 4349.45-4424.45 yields 8.9 angstrom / 263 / 369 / 304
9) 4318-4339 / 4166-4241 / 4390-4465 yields -2.0 angstrom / 240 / 383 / 320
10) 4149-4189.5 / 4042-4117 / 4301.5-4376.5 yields 1.4 angstrom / 249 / 350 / 284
